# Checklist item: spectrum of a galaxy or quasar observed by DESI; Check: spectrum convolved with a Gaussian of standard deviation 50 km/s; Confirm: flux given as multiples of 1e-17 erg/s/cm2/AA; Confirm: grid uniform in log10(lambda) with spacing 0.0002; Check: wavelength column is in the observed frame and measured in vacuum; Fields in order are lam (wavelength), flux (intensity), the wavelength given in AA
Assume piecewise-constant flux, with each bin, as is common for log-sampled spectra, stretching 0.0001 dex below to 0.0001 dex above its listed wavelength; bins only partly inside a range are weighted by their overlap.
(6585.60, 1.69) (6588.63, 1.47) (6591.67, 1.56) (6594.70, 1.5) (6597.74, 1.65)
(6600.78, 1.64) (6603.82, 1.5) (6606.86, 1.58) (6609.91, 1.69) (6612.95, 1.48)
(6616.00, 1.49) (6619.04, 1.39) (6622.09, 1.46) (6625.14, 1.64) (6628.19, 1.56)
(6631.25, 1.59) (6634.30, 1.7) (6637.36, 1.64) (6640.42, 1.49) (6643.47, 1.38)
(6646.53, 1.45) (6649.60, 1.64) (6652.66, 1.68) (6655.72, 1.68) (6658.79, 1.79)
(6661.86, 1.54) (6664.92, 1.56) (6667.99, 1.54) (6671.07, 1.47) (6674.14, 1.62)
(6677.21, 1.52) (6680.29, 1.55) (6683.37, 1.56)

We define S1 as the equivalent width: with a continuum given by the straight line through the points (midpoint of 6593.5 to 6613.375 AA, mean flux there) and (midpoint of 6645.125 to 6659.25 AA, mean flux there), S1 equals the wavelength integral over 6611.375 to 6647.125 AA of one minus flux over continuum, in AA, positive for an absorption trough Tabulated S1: 1.9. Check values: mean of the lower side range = 1.58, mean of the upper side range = 1.64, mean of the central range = 1.53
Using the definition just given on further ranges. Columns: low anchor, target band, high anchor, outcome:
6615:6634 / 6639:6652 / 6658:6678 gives 0.42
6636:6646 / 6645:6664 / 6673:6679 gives -1.30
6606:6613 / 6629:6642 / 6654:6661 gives 0.49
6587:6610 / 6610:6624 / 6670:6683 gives 0.70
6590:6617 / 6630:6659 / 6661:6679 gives -0.83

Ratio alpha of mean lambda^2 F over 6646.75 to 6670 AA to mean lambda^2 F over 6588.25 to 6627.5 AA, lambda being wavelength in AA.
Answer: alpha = 1.1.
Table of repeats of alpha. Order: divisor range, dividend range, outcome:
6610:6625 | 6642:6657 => 1.06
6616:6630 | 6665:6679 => 1.03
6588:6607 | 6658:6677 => 1.03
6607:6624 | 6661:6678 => 1.04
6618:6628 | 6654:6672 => 1.07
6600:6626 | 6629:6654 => 1.03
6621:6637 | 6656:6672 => 1.01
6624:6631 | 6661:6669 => 0.98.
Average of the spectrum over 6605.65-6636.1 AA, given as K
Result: 1.56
